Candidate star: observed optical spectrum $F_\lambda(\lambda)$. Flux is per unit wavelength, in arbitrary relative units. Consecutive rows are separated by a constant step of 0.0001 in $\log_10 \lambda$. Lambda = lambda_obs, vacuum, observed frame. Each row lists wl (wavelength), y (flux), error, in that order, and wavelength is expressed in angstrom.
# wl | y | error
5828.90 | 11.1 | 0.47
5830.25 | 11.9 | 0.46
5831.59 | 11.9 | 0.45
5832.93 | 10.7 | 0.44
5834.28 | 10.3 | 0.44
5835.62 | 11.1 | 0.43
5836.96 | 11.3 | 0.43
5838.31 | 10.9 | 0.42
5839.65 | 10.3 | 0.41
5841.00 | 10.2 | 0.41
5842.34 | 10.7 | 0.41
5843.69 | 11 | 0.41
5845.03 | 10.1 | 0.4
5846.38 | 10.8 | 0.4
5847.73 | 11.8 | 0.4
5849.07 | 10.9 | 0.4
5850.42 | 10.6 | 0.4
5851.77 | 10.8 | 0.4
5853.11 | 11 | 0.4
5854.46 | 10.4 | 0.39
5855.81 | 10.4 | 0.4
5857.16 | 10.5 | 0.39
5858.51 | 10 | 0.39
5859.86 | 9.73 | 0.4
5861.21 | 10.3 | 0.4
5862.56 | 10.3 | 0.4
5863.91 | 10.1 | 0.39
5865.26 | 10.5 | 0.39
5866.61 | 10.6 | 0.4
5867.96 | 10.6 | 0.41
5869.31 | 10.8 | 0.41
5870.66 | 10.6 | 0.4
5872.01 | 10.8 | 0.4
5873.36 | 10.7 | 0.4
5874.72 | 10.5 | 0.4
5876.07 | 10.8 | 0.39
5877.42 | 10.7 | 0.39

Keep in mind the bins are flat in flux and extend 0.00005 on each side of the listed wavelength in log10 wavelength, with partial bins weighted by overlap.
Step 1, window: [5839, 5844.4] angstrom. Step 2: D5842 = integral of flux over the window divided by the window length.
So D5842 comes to 10.5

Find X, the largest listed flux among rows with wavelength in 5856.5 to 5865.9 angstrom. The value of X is 10.5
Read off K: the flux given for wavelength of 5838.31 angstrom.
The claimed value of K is 10.9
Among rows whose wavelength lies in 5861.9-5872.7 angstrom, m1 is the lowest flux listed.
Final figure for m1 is 10.1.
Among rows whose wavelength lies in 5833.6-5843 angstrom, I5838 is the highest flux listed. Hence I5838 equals 11.3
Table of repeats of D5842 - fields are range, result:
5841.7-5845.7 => 10.6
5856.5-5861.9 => 10.1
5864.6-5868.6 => 10.6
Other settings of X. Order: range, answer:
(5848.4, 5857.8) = 11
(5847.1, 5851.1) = 11.8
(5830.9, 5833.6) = 11.9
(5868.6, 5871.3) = 10.8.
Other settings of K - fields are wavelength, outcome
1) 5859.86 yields 9.73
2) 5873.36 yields 10.7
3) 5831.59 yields 11.9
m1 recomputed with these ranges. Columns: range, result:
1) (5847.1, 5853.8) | 10.6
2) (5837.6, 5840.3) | 10.3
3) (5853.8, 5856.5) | 10.4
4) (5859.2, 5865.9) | 9.73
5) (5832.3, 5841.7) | 10.2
